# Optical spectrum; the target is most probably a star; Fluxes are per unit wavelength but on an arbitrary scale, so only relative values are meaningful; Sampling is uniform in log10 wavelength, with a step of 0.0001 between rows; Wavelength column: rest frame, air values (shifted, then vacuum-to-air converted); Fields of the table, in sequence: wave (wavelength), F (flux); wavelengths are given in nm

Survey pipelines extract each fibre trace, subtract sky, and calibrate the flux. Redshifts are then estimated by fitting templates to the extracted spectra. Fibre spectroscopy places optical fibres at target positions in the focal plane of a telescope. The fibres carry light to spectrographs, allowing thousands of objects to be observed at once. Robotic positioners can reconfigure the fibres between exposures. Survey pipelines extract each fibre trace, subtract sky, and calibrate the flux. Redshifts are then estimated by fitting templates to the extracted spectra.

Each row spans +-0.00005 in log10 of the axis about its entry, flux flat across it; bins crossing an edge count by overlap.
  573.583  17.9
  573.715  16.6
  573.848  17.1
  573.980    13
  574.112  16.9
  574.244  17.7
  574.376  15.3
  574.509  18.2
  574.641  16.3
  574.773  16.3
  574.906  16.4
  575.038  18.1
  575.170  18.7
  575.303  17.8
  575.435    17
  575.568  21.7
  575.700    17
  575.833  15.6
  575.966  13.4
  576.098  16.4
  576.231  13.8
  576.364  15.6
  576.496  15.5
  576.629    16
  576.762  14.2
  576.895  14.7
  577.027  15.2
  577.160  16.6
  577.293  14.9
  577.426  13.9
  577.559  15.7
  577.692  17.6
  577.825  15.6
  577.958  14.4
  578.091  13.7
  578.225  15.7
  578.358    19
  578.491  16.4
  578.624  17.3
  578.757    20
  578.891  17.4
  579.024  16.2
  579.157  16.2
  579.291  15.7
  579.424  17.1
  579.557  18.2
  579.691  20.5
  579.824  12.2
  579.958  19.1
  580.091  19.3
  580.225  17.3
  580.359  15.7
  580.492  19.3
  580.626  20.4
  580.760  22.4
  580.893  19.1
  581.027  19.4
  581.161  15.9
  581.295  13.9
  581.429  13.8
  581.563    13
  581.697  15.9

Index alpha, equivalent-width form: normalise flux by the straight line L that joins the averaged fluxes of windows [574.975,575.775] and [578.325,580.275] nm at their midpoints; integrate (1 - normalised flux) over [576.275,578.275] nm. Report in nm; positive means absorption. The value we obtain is 0.30 nm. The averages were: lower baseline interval 18.4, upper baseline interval 17.4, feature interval 15.3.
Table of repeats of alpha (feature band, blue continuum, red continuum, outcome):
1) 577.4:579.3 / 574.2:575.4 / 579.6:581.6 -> 0.11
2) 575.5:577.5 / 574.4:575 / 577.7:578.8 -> 0.12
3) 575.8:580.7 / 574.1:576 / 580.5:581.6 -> 0.26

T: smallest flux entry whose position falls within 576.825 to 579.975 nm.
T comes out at 12.2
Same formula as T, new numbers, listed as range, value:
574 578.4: 13.4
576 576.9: 13.8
